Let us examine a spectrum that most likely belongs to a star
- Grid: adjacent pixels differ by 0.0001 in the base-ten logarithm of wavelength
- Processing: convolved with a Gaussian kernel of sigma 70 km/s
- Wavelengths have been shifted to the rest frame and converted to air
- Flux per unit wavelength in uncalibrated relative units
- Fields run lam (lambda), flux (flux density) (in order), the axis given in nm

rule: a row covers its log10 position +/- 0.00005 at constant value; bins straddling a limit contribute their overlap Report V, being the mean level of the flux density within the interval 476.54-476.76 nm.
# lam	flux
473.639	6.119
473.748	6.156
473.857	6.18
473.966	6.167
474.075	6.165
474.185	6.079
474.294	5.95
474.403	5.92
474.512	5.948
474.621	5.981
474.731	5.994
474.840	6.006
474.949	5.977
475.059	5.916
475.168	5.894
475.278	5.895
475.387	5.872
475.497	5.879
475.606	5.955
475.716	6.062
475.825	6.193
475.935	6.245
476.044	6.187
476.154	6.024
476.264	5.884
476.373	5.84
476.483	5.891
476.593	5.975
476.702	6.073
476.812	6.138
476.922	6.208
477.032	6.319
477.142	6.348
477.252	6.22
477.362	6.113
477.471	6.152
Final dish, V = 6.04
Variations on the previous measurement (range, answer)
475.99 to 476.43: 5.98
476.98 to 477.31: 6.29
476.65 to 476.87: 6.1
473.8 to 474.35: 6.11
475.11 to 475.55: 5.88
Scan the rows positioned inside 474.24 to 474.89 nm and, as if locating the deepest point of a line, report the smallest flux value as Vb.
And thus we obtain 5.92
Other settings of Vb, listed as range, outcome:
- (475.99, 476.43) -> 5.84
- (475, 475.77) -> 5.872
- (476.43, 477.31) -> 5.891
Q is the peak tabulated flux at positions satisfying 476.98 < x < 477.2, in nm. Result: 6.348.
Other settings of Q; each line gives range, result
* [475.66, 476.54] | 6.245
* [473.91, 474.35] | 6.167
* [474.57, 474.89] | 6.006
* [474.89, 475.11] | 5.977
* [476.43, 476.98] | 6.208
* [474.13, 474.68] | 6.079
